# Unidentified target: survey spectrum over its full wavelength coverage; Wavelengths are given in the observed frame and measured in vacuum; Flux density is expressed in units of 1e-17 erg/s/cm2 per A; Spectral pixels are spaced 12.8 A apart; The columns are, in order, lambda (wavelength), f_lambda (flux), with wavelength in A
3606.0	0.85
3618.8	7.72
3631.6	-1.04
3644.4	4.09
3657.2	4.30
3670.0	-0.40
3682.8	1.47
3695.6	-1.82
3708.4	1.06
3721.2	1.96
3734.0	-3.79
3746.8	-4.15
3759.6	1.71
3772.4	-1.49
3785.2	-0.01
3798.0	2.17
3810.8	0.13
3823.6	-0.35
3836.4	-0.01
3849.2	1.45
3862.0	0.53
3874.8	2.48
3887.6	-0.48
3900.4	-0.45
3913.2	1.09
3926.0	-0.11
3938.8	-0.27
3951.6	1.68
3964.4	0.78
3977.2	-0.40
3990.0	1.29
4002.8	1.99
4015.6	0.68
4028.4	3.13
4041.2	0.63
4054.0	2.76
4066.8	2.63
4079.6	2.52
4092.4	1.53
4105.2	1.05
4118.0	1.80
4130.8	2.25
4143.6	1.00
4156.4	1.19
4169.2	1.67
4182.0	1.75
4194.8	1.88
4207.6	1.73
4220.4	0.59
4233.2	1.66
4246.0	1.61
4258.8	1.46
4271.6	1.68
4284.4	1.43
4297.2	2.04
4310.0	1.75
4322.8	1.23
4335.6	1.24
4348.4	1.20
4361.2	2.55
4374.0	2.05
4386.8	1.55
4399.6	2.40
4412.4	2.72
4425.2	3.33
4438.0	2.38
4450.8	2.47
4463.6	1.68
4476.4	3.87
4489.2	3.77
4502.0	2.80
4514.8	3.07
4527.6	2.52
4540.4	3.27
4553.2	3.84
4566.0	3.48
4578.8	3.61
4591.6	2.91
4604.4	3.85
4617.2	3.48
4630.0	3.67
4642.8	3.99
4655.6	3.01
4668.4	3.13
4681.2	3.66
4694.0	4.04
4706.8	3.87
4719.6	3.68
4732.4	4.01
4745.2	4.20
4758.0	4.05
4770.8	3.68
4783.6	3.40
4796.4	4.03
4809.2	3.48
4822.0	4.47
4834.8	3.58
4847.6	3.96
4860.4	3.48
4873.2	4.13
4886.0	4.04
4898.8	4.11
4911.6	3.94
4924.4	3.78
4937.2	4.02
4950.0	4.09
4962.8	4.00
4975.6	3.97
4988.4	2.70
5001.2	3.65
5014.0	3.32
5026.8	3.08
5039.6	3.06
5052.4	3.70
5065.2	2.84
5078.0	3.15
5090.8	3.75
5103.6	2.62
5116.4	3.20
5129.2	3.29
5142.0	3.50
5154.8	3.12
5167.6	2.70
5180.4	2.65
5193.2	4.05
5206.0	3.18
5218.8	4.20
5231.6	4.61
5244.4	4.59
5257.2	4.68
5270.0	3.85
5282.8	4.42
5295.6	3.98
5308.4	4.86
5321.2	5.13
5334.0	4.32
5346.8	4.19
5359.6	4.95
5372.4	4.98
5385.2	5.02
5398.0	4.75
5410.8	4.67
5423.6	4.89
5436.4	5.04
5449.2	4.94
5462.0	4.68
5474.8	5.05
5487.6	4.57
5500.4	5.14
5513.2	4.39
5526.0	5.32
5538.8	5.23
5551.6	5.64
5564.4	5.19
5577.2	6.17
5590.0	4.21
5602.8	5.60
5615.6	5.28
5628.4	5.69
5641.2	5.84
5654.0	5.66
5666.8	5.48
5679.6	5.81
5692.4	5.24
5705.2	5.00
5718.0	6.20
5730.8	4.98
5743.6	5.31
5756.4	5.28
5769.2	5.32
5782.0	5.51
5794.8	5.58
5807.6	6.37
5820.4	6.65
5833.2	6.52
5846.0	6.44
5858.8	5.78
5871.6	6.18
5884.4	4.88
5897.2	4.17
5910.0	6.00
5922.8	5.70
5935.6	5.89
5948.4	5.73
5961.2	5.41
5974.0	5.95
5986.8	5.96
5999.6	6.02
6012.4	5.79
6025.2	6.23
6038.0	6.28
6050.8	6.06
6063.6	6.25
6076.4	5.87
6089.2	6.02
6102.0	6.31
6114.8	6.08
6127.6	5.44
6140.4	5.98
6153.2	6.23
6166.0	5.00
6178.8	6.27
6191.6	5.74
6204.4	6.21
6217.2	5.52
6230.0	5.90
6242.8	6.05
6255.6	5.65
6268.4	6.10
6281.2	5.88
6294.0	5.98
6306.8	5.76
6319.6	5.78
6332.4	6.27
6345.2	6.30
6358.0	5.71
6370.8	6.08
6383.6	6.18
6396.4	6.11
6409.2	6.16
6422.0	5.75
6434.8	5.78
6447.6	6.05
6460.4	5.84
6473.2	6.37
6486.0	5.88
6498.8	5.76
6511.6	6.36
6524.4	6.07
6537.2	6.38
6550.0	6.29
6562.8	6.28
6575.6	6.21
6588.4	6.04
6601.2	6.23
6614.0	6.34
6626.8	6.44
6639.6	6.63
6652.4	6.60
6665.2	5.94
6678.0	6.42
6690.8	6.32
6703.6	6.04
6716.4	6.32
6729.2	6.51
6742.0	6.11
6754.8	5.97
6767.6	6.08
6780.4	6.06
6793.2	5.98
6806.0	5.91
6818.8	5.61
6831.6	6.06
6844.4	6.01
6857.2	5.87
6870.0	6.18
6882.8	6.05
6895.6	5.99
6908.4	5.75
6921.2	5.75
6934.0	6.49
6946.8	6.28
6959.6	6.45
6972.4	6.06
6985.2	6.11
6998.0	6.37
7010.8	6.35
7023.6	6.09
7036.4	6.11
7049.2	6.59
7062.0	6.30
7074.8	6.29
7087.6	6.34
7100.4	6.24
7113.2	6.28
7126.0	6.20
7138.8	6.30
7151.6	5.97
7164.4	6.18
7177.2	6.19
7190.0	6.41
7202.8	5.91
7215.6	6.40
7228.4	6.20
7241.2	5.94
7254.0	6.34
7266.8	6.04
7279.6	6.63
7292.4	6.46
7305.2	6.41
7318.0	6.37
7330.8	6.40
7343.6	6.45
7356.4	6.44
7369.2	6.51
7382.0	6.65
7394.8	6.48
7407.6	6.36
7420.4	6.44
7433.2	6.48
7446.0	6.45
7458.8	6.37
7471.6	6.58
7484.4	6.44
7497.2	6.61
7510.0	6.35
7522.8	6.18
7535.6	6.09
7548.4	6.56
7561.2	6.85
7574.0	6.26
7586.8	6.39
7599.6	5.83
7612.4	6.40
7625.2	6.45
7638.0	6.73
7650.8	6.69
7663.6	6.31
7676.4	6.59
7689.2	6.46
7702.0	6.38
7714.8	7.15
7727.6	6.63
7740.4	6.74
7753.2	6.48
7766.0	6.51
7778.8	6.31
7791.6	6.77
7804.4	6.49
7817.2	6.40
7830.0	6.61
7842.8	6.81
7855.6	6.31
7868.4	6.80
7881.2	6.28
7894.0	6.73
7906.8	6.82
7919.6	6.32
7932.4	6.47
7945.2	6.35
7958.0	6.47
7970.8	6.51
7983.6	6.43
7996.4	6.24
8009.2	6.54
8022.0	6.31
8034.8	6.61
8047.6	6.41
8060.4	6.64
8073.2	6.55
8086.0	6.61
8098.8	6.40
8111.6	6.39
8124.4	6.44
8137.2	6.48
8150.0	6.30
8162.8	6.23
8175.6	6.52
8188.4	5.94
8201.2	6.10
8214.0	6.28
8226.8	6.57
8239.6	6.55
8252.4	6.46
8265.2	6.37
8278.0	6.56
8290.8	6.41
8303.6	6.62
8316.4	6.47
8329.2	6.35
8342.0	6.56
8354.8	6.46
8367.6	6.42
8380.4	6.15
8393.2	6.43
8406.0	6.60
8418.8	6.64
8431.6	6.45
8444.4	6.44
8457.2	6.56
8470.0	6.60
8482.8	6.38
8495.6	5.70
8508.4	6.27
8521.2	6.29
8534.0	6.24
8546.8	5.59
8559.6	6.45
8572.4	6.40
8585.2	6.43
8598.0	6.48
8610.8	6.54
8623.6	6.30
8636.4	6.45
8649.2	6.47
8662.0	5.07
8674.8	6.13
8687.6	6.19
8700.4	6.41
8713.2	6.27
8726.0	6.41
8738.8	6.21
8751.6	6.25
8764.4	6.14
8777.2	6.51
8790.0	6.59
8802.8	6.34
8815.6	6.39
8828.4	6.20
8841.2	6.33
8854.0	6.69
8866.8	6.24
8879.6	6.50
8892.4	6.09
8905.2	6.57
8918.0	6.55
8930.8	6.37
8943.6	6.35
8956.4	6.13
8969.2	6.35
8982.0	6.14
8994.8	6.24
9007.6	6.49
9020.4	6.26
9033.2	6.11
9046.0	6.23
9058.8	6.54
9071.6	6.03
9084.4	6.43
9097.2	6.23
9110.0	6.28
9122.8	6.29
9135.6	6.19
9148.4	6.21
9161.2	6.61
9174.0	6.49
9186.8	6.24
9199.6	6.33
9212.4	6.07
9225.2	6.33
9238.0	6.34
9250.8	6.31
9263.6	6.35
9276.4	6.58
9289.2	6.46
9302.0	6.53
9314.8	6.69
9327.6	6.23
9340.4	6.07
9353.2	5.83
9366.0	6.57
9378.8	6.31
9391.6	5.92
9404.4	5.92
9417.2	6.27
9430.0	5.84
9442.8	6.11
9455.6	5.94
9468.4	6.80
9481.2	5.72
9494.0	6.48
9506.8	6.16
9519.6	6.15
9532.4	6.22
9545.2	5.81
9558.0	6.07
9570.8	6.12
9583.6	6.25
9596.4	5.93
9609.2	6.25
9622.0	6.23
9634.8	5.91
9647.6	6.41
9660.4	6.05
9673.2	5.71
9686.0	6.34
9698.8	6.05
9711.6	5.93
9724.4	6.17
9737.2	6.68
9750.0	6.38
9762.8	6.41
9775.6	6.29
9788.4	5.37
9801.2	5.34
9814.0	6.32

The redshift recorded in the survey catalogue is 0.00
